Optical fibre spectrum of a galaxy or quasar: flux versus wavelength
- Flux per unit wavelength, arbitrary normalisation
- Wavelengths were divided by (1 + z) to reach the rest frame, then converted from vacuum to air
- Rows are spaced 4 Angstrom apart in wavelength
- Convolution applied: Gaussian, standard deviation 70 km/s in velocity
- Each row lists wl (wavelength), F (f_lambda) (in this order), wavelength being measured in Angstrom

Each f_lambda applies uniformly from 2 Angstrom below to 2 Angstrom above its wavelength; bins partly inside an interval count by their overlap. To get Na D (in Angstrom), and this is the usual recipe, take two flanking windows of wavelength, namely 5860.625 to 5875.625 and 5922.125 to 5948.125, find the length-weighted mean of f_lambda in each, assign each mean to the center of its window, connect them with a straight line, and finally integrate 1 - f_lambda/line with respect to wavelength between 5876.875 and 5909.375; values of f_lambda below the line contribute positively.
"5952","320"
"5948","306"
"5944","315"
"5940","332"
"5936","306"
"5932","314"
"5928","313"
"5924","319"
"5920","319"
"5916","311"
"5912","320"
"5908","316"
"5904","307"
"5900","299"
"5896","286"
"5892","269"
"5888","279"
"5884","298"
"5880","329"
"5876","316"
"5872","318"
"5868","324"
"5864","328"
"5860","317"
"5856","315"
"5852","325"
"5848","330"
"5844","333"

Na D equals 2.2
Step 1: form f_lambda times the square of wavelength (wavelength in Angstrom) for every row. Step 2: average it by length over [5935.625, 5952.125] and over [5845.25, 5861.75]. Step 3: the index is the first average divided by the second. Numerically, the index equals 1.01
